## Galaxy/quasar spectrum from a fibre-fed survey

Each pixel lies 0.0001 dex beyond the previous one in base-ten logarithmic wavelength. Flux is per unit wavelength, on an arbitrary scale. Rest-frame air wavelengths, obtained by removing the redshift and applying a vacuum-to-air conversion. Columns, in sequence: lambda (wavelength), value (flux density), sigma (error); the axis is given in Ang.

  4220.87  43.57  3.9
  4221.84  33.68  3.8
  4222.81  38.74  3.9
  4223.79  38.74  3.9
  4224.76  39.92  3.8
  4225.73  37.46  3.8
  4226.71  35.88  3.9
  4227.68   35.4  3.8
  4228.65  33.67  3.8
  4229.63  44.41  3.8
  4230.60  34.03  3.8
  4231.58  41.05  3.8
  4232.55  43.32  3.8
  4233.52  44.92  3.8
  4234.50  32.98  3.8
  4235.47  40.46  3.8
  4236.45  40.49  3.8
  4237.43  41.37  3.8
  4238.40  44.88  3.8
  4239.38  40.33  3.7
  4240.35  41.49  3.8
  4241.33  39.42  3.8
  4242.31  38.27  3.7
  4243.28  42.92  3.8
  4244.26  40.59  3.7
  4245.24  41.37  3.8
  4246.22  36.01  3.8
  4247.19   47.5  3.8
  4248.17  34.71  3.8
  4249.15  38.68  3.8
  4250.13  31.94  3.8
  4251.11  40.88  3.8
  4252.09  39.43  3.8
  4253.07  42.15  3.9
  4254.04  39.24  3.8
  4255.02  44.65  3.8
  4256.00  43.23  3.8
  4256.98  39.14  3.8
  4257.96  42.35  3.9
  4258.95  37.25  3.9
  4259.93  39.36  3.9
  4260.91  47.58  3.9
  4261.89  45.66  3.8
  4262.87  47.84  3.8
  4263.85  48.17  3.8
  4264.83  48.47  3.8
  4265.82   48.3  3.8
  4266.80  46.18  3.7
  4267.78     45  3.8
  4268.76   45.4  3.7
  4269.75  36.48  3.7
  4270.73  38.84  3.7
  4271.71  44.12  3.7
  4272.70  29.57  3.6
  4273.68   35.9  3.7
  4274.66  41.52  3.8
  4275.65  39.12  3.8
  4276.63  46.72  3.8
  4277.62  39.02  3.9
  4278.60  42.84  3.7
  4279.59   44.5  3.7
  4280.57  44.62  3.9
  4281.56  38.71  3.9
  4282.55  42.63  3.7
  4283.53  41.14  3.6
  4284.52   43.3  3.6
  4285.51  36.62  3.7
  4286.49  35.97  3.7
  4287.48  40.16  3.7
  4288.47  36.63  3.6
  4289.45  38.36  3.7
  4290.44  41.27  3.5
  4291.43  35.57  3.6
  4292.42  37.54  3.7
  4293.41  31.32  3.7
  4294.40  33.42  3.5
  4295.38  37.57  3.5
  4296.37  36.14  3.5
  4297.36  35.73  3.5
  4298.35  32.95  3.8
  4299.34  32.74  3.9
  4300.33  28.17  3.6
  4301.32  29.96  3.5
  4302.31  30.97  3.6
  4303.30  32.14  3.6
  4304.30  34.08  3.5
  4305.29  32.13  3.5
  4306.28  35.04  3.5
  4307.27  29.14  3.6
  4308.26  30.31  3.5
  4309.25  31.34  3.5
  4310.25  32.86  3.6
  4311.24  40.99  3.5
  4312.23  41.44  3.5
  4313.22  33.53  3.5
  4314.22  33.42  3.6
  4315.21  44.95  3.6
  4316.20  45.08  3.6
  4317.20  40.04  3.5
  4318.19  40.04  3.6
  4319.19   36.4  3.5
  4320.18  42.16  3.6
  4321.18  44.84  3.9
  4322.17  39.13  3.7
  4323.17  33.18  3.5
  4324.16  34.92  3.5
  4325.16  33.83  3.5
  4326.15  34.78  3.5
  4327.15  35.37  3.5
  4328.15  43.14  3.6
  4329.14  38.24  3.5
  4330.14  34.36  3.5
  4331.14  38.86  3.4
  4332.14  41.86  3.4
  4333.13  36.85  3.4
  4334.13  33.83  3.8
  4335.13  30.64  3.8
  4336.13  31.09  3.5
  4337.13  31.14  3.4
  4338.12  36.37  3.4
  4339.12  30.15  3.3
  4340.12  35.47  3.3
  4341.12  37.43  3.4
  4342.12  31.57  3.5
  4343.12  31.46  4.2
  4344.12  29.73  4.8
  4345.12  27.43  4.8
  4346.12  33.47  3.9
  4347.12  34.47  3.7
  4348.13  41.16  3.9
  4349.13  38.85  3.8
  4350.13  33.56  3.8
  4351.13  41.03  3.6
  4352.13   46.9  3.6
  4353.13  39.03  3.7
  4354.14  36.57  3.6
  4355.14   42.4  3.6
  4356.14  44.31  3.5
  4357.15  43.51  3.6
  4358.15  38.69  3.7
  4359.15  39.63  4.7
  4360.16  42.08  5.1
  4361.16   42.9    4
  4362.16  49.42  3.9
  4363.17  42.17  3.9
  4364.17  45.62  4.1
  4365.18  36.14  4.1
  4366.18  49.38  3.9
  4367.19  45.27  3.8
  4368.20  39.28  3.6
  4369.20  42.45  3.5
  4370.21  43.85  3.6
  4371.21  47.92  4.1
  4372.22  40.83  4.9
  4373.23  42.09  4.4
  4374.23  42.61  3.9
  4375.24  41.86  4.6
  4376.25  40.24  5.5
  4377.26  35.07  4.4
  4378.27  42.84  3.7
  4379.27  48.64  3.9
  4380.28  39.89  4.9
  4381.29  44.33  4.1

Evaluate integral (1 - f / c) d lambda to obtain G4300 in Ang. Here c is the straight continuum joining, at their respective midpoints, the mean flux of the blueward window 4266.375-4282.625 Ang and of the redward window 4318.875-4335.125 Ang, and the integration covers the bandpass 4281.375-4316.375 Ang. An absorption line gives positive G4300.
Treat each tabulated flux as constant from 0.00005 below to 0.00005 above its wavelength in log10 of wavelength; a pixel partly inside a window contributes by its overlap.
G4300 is 3.2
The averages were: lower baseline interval 41.2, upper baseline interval 37.4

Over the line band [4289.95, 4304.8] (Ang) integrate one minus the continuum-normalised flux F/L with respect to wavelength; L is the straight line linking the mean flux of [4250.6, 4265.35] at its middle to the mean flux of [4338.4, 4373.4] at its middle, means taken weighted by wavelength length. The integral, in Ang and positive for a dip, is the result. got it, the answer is 2.73 Ang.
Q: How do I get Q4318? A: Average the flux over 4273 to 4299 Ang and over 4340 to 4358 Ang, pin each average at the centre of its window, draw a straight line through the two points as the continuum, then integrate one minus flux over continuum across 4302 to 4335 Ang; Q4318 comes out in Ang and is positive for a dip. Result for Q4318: 1.1 Ang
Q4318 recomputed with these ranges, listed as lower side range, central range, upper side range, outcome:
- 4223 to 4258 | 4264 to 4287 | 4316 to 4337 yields -1.7 Ang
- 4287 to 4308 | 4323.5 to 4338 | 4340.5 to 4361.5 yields 0.3 Ang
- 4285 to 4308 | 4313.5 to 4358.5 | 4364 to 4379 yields 1.7 Ang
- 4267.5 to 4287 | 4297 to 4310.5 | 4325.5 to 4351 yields 2.2 Ang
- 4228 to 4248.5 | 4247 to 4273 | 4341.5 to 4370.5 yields -1.2 Ang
